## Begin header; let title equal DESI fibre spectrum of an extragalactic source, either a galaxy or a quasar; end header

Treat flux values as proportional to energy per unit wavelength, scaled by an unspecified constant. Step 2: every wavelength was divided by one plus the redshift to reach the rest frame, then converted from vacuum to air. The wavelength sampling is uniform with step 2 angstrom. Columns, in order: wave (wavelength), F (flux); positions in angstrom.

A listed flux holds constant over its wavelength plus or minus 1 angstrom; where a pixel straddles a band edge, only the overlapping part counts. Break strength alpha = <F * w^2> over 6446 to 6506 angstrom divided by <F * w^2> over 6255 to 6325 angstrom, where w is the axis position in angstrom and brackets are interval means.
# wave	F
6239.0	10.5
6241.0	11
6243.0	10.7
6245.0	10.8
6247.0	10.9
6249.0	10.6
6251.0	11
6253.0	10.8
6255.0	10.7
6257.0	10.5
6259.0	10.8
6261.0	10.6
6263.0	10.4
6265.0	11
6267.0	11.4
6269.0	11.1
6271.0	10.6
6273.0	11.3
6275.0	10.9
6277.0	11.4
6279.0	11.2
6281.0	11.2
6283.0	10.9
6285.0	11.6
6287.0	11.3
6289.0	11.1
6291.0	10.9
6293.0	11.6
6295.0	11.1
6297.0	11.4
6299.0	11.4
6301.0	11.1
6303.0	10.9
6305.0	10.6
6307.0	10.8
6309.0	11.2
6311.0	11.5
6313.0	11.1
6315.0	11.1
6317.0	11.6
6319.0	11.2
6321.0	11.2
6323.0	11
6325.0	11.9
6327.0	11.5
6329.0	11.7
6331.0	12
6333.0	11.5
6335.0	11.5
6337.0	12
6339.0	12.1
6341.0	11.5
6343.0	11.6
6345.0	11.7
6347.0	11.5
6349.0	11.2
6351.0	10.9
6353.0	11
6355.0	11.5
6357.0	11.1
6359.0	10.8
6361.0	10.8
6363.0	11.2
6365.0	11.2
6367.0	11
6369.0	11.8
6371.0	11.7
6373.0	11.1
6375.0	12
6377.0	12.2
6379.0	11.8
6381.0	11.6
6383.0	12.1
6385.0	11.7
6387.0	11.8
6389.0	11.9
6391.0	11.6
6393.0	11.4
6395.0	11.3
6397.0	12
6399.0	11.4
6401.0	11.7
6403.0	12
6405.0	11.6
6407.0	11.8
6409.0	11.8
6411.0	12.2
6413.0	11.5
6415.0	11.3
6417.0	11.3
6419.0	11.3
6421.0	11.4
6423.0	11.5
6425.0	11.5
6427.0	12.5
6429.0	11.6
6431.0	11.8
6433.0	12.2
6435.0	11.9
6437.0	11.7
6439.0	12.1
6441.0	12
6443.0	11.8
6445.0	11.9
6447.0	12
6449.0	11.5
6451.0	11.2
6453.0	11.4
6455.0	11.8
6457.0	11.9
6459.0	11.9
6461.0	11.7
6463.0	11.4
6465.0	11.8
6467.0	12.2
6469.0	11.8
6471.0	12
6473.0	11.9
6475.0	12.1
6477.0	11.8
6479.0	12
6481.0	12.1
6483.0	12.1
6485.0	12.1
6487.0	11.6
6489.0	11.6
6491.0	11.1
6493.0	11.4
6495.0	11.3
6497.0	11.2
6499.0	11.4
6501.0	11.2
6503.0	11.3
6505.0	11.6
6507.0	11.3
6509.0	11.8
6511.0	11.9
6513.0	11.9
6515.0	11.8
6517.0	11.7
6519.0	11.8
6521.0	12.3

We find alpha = 1.12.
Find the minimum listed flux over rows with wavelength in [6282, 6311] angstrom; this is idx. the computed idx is 10.6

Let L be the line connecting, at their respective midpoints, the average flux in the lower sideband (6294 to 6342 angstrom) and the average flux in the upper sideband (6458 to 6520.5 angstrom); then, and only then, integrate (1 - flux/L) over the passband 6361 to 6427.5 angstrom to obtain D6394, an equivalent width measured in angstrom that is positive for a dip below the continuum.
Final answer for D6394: -0.6 angstrom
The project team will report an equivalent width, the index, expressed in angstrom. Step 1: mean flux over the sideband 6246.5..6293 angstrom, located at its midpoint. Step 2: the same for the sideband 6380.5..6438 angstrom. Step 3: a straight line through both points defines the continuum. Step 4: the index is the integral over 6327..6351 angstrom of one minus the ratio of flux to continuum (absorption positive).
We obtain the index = -0.6 angstrom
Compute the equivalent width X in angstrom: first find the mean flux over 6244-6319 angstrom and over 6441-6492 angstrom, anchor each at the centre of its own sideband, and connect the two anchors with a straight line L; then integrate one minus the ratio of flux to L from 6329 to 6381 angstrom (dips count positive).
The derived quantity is -0.6 angstrom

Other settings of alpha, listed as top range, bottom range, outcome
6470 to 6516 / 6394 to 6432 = 1.03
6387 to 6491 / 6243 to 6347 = 1.10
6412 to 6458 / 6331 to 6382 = 1.05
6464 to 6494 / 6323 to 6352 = 1.07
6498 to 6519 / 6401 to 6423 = 1.03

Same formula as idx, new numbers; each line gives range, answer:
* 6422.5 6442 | 11.5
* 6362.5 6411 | 11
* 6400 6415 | 11.3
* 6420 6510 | 11.1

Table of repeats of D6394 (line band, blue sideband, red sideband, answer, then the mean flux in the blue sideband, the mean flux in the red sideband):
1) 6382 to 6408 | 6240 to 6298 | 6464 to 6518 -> -0.7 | 11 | 11.7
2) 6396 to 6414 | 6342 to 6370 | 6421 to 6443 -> -0.2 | 11.2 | 11.9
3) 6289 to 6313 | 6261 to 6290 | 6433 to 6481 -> 0.1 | 11.1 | 11.8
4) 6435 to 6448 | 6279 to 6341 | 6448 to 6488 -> -0.2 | 11.3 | 11.8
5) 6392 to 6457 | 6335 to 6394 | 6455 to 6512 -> -0.5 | 11.5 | 11.7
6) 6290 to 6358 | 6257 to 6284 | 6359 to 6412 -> -0.5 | 11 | 11.6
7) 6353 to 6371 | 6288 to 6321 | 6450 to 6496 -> 0.3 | 11.2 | 11.7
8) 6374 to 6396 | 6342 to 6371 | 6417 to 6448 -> -0.6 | 11.3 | 11.8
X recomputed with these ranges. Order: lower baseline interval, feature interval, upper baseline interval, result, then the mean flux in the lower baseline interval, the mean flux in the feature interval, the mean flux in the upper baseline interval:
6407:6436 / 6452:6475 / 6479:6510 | -0.4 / 11.7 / 11.8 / 11.6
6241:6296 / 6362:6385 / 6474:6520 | -0.7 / 11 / 11.6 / 11.7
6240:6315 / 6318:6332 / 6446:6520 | -0.4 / 11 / 11.5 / 11.7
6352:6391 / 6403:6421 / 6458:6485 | 0.1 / 11.5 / 11.6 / 11.9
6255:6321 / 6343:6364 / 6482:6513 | 0.1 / 11.1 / 11.2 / 11.5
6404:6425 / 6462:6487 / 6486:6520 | -0.8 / 11.6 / 11.9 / 11.5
